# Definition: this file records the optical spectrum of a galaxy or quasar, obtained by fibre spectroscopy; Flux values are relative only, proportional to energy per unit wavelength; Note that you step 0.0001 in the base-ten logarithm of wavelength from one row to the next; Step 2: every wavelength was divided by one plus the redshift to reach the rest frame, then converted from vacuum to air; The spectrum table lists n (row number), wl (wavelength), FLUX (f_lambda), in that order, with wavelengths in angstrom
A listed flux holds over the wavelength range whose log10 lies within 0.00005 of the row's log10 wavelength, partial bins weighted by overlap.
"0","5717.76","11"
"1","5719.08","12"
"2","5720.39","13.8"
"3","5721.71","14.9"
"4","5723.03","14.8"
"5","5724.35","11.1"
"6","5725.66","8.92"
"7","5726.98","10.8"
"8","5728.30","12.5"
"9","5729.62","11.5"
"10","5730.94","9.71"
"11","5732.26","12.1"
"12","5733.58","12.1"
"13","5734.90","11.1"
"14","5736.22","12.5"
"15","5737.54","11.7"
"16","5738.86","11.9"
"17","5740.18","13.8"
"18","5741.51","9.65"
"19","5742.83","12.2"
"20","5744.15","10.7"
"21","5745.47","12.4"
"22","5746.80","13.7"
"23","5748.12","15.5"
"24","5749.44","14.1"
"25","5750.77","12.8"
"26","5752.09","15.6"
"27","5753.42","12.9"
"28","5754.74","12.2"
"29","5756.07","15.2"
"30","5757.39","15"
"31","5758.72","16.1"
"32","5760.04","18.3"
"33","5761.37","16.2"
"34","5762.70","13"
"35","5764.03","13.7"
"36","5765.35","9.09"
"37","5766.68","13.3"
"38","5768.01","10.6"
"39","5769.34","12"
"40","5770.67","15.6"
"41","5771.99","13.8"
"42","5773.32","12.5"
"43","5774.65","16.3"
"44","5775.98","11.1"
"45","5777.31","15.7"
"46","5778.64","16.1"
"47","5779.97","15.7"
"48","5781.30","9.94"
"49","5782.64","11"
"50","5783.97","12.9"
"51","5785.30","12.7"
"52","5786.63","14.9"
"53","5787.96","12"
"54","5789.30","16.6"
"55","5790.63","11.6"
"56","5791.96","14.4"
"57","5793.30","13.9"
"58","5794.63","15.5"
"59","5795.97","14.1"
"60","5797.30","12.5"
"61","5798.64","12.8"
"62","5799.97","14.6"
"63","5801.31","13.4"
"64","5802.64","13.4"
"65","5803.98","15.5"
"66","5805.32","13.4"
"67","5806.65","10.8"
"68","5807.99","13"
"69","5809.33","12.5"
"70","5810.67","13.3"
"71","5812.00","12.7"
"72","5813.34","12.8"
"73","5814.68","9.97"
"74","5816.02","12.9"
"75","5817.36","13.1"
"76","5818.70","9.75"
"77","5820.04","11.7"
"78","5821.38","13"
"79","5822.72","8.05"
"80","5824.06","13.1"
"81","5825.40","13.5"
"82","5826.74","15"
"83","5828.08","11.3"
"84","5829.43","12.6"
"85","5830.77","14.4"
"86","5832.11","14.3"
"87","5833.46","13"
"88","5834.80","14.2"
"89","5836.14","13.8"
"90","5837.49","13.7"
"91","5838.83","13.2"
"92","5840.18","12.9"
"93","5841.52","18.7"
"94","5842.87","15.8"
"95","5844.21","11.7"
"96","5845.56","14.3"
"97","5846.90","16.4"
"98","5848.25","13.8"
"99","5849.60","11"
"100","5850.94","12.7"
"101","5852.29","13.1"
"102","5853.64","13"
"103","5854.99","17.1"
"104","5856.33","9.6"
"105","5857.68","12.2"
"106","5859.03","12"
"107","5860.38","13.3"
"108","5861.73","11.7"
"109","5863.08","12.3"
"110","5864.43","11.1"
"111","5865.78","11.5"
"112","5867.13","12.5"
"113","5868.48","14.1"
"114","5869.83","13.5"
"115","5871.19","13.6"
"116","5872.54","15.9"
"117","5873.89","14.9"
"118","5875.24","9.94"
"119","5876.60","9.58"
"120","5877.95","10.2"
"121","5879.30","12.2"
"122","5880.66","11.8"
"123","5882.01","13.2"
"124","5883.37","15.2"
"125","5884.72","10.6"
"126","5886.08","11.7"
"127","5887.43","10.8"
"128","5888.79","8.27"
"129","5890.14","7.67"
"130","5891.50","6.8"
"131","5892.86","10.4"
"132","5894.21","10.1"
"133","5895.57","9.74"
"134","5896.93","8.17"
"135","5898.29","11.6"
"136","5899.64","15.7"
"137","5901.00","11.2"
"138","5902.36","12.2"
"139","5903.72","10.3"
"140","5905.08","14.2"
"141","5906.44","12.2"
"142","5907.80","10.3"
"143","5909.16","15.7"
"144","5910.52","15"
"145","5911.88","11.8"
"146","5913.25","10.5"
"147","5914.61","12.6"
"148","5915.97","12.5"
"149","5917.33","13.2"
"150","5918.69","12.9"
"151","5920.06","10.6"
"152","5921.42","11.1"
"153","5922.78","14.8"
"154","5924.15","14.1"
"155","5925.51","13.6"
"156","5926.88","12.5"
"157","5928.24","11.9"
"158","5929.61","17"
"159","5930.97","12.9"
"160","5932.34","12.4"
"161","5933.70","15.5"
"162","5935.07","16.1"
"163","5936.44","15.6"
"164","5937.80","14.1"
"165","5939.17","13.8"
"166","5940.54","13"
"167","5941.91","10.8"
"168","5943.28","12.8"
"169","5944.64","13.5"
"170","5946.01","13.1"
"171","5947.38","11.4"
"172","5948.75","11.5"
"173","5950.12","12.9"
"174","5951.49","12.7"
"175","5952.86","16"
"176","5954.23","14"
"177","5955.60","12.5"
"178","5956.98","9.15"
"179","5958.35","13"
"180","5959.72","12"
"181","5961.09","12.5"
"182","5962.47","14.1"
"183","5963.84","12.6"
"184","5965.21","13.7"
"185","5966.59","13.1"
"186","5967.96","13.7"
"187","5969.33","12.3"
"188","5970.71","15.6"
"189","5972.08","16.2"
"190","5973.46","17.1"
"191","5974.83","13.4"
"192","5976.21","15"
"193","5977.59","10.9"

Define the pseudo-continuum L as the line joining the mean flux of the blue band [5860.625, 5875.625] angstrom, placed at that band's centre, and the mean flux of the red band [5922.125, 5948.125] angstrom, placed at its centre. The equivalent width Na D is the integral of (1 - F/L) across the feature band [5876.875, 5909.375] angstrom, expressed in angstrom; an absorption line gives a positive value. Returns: 4.9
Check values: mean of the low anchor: 12.9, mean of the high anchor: 13.6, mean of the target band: 11.2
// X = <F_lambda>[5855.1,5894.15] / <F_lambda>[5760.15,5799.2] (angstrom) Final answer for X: 0.87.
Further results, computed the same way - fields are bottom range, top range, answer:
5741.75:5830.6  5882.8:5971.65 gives 0.94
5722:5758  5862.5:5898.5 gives 0.91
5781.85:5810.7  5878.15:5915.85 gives 0.86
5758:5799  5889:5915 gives 0.83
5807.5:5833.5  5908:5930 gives 1.04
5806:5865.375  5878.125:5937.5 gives 0.95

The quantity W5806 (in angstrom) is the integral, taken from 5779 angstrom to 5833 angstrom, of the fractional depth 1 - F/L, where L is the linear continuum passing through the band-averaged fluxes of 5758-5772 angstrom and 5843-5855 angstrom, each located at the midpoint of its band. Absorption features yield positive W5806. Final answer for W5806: 2.8 angstrom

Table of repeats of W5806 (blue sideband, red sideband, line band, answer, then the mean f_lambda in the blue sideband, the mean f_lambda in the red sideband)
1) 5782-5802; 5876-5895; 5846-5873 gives -3.76 angstrom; 13.5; 10.6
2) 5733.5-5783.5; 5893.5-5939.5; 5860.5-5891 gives 2.42 angstrom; 13.3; 12.8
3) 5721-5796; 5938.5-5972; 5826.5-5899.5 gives 3.38 angstrom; 13.2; 13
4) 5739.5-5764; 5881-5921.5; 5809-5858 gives -2.02 angstrom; 13.8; 11.6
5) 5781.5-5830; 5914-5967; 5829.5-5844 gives -1.48 angstrom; 12.9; 13.1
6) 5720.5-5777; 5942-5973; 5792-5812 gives -0.76 angstrom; 13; 13.1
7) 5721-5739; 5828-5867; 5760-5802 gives -3.67 angstrom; 11.8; 13.3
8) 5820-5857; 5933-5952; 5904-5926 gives 0.99 angstrom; 13.4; 13.3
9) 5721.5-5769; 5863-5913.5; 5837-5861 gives -3.07 angstrom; 12.8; 11.8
